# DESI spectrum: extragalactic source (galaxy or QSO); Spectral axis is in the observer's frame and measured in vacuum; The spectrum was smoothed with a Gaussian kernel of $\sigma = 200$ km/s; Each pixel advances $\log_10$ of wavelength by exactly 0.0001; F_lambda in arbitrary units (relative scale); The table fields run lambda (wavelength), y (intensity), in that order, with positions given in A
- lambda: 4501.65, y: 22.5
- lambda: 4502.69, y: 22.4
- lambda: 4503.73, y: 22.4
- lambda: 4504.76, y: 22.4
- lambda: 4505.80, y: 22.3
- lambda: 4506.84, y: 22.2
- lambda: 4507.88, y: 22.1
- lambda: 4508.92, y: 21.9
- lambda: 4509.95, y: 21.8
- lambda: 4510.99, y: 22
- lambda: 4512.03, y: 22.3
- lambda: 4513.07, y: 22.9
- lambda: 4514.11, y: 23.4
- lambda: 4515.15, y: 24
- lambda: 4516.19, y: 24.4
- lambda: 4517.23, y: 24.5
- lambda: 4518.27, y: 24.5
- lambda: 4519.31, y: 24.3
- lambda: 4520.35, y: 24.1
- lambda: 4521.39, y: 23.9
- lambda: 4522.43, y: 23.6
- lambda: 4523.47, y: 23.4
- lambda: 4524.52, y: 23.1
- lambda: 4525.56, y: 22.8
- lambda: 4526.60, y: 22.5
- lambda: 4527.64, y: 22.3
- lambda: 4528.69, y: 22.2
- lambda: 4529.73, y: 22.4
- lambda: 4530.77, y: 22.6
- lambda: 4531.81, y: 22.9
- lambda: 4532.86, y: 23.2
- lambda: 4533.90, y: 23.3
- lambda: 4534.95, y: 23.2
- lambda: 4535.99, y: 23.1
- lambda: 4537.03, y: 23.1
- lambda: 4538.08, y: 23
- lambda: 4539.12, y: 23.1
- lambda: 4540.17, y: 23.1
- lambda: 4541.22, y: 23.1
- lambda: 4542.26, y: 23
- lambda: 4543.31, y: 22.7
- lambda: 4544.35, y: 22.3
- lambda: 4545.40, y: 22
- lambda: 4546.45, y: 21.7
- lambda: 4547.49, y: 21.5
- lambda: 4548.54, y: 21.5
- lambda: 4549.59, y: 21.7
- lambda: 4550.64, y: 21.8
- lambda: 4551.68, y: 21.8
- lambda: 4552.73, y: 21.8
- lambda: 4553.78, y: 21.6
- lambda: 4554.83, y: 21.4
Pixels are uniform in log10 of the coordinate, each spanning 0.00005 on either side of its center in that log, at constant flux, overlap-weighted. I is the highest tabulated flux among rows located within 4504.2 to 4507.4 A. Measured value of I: 22.4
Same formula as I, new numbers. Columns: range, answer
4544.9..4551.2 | 22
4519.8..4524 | 24.1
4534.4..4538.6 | 23.2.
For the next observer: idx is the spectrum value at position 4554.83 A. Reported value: 21.4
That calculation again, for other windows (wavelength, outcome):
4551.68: 21.8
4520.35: 24.1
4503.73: 22.4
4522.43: 23.6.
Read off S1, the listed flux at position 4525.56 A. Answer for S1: 22.8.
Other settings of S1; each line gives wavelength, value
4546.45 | 21.7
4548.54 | 21.5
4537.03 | 23.1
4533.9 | 23.3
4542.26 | 23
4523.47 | 23.4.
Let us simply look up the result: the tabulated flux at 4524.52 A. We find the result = 23.1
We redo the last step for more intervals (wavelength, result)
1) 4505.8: 22.3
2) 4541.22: 23.1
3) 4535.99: 23.1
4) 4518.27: 24.5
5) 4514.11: 23.4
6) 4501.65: 22.5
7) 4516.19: 24.4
